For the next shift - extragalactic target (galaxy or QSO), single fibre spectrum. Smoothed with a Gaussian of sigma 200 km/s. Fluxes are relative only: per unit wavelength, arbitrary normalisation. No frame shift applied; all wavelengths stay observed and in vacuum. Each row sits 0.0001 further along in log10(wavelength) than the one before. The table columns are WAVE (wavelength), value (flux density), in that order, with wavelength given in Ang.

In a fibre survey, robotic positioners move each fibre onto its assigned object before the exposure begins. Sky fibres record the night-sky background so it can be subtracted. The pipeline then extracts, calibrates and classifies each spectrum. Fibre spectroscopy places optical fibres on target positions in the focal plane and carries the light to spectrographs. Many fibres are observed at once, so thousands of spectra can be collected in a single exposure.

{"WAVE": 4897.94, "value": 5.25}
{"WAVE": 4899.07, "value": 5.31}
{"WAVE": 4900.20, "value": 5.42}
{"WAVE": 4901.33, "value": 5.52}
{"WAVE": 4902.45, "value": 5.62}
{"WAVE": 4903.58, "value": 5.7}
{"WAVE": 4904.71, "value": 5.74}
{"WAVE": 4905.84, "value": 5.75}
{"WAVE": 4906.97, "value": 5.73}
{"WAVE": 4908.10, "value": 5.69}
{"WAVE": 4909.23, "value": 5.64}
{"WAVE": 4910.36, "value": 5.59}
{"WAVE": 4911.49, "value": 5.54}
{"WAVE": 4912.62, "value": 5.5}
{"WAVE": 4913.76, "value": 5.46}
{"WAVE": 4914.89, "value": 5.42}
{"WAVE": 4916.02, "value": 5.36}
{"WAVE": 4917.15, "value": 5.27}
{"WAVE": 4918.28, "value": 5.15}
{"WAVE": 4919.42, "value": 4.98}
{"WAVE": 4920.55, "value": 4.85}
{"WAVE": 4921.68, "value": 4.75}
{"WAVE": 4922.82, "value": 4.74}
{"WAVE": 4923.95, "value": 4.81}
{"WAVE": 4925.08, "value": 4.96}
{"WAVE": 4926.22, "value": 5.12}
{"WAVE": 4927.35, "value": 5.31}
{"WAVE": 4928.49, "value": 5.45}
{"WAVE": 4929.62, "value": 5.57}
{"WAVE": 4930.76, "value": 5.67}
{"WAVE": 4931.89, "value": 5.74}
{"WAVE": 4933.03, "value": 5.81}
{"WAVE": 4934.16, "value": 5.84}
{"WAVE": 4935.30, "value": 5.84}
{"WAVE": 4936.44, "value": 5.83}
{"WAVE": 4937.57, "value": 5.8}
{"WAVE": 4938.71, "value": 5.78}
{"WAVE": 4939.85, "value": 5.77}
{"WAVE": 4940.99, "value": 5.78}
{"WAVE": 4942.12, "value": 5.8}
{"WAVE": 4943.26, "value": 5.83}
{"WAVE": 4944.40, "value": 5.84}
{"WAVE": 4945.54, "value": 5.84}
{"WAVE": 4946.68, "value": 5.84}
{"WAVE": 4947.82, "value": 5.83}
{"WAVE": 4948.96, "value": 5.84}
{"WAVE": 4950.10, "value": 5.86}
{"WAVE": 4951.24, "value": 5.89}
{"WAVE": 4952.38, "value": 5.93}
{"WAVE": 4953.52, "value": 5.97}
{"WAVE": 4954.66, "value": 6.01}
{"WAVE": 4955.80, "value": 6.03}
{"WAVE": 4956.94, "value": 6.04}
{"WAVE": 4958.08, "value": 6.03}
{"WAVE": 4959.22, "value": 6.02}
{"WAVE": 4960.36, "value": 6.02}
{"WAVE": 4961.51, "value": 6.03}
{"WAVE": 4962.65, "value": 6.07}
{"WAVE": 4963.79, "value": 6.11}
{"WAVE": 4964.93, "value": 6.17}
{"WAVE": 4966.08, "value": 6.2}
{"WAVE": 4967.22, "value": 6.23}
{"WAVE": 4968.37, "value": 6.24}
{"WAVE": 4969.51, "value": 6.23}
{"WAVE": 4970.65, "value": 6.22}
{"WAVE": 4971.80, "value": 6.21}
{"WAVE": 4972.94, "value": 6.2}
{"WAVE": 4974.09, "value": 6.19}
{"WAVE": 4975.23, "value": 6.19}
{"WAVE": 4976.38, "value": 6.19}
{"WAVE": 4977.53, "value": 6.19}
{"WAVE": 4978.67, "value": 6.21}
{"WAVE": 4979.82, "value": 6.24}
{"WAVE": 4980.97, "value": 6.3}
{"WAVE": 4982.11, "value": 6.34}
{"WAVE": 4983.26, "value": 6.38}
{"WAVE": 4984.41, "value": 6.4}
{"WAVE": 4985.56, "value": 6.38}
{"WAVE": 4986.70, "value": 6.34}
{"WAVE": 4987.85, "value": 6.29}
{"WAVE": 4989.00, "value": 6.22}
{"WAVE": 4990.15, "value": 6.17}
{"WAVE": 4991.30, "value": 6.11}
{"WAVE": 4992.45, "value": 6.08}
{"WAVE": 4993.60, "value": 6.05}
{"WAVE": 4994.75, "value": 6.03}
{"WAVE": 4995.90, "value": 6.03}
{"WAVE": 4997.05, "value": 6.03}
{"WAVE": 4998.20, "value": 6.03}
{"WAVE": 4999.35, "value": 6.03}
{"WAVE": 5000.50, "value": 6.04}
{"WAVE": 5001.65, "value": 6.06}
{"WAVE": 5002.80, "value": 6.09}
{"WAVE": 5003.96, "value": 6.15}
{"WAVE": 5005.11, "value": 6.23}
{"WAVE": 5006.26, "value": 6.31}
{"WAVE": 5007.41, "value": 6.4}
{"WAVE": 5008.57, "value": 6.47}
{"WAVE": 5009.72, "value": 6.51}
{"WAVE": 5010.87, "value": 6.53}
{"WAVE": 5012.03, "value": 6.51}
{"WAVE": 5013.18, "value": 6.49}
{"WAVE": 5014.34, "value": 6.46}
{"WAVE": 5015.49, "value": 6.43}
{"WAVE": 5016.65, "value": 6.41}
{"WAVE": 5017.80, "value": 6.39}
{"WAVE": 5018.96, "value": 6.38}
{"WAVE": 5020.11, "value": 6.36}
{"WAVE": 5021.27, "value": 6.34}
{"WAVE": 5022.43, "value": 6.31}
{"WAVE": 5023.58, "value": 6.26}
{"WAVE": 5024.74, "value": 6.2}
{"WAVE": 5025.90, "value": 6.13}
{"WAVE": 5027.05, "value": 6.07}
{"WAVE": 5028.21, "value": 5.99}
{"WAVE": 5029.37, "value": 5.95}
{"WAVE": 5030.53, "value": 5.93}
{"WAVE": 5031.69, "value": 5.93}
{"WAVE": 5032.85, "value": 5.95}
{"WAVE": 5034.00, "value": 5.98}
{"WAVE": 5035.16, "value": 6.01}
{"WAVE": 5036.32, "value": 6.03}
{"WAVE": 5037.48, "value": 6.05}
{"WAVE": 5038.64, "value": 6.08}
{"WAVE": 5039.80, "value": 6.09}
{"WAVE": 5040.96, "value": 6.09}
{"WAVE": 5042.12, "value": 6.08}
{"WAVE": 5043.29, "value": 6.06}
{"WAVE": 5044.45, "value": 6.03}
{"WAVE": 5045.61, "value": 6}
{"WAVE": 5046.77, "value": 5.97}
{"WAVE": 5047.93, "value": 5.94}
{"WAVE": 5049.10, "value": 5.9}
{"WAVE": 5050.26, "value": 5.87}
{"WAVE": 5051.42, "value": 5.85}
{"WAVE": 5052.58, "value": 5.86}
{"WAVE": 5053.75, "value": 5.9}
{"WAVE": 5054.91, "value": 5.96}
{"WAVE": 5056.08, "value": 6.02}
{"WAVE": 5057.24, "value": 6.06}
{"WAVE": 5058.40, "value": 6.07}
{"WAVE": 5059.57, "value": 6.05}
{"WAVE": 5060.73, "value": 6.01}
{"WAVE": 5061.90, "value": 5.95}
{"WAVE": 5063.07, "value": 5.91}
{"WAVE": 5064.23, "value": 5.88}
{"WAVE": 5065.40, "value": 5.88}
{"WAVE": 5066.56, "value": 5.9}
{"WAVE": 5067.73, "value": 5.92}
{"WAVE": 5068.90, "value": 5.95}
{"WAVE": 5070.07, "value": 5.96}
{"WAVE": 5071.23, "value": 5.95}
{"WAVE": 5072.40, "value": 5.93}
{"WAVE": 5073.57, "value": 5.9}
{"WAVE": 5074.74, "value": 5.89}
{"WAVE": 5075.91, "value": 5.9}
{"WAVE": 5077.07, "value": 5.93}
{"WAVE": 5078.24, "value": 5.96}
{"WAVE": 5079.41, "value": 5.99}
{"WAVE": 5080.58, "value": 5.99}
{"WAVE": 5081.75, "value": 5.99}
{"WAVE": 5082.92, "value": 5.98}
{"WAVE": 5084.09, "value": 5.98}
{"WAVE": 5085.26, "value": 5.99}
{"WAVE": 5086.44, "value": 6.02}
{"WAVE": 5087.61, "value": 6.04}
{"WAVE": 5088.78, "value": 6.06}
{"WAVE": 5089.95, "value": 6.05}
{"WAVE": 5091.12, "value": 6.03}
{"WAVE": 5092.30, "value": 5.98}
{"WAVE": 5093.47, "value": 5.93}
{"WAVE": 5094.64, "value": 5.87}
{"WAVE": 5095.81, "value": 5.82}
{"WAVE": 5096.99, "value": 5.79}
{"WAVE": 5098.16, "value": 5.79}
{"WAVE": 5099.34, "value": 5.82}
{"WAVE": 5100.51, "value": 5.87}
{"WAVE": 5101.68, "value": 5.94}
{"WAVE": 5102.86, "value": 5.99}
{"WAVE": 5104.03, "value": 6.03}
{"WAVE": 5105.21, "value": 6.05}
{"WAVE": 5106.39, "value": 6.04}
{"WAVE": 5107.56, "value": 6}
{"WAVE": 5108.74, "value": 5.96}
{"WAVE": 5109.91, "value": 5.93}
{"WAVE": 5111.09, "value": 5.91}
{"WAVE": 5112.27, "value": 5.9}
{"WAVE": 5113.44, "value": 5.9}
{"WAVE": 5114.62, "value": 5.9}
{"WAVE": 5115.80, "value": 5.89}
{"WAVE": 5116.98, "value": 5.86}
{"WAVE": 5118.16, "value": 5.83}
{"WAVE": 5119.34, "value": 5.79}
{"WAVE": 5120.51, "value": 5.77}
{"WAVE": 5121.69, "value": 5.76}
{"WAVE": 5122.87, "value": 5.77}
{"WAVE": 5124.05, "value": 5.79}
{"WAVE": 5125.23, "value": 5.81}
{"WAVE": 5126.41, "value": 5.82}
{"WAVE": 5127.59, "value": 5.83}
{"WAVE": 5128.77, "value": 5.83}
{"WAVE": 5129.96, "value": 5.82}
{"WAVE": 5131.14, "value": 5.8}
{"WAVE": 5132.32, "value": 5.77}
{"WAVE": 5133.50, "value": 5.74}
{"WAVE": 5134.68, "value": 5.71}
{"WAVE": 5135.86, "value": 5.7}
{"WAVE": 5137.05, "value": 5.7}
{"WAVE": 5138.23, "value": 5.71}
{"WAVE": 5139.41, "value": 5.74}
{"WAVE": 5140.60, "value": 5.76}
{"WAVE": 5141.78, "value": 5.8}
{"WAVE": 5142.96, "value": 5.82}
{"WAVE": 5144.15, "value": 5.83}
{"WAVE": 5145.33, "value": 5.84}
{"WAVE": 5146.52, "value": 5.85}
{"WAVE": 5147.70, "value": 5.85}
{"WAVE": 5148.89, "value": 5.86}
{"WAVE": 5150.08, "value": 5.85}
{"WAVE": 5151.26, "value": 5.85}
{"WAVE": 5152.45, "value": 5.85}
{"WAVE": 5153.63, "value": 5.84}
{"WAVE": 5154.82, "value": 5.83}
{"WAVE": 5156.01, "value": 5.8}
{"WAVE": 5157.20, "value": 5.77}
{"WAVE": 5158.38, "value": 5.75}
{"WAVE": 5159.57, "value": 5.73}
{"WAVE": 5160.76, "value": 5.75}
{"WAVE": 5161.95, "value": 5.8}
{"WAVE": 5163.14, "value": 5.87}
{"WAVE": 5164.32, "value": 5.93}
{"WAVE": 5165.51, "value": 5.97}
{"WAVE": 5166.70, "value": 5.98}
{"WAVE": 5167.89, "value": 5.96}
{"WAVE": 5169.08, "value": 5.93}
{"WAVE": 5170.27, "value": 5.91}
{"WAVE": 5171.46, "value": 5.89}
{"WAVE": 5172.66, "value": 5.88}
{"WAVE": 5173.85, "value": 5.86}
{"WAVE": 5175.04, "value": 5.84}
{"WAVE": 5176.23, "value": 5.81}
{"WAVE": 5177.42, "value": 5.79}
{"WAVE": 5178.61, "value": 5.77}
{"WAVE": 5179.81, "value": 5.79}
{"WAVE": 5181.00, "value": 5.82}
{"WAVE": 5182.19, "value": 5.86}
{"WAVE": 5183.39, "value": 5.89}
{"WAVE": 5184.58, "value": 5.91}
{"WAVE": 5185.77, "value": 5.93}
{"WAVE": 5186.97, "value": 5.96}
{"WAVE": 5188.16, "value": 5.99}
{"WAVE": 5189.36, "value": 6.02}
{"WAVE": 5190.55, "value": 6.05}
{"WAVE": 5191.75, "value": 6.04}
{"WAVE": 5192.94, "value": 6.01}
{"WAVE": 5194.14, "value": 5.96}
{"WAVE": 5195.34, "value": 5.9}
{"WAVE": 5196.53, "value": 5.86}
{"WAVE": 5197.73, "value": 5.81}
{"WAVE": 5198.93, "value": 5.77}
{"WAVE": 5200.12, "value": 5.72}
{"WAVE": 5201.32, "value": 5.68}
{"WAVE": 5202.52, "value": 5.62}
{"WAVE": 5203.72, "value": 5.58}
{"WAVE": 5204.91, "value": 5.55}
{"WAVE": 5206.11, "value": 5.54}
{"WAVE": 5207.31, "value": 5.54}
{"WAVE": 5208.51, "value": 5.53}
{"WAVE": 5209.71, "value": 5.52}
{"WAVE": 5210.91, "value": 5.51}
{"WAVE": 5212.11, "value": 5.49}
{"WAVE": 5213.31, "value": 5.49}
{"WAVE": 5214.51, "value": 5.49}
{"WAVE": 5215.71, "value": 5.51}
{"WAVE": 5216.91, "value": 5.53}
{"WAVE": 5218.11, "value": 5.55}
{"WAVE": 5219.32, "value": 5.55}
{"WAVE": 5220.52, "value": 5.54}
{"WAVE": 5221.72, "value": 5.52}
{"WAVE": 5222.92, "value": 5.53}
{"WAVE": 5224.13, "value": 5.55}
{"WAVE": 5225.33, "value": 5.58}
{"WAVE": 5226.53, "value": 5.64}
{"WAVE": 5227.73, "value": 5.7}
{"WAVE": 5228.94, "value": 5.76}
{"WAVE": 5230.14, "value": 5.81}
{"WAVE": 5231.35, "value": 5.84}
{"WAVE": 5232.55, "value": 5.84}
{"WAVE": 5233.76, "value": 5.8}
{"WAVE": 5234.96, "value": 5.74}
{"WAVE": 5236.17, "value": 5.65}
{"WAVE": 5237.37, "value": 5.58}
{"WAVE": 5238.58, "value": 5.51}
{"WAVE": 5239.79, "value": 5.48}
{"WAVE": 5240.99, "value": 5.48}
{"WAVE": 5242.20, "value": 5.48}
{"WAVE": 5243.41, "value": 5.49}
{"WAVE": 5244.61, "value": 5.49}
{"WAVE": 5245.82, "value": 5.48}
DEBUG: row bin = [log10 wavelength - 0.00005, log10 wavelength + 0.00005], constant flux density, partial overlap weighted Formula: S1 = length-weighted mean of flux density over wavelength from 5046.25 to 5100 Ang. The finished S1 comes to 5.94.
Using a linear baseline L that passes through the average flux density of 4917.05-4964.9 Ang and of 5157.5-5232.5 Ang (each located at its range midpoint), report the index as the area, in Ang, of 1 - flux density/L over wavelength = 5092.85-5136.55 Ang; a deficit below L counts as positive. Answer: -1.0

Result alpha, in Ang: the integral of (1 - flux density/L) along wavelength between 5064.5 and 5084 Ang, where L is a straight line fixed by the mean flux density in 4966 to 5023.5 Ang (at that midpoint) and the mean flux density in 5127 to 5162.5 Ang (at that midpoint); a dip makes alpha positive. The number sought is 0.2 Ang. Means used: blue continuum 6.26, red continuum 5.79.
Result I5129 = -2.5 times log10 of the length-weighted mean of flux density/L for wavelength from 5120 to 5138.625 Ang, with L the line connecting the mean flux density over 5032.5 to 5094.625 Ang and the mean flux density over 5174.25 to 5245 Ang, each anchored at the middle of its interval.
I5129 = 0.015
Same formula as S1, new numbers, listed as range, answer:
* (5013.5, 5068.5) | 6.06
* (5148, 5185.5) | 5.85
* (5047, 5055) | 5.9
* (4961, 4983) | 6.2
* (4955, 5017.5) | 6.21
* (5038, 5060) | 5.99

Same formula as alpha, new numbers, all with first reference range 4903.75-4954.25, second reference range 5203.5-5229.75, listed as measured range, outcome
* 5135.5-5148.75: -0.5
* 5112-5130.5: -0.9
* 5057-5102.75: -3.2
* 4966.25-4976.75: -1.2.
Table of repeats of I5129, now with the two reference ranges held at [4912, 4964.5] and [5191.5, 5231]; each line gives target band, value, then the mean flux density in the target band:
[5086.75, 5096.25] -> -0.06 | 5.98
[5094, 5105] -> -0.05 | 5.89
